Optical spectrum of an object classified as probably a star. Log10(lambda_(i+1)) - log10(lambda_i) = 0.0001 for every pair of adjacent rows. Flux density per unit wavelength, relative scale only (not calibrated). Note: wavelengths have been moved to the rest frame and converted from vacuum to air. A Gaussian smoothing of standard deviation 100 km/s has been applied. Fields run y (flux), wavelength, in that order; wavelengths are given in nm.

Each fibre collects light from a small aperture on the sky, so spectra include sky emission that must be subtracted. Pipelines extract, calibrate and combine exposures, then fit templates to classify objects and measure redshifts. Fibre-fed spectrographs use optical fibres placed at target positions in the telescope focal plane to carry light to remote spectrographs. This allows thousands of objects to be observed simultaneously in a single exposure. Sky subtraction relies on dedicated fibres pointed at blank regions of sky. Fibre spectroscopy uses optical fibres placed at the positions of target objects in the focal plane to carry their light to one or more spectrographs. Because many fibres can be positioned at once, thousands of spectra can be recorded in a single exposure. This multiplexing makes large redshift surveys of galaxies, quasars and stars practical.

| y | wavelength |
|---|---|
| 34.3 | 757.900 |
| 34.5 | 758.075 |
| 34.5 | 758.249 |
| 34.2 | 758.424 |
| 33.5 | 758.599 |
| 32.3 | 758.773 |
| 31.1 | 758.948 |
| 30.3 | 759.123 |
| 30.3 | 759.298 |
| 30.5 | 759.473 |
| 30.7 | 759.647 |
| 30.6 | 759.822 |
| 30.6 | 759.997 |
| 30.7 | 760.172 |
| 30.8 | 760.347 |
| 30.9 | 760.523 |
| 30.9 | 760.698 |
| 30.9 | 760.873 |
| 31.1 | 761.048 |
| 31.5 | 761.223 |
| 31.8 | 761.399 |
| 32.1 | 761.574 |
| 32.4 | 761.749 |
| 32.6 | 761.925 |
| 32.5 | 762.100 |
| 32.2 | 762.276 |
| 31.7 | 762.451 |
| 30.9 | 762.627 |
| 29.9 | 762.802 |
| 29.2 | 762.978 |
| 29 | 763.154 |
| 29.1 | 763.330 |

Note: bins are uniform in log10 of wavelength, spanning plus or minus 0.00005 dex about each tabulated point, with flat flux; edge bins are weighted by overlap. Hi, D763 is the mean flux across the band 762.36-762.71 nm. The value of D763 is 31.3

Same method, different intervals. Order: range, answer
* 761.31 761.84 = 32.1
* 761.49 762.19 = 32.4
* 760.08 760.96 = 30.8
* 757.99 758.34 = 34.5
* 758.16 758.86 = 33.7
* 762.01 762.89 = 31.5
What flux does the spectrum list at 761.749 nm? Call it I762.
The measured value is 32.4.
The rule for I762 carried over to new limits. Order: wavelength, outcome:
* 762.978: 29.2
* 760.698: 30.9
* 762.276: 32.2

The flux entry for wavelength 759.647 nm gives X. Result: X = 30.7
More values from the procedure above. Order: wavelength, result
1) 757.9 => 34.3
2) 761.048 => 31.1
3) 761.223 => 31.5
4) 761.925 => 32.6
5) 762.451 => 31.7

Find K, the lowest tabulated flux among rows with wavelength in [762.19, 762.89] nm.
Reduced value 29.9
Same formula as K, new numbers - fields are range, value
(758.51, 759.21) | 30.3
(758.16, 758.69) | 33.5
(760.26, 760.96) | 30.8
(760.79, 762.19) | 30.9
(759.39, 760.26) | 30.5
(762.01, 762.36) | 32.2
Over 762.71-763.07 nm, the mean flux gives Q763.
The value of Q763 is 29.6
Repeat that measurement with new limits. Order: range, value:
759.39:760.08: 30.6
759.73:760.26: 30.6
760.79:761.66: 31.5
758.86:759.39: 30.5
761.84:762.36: 32.4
